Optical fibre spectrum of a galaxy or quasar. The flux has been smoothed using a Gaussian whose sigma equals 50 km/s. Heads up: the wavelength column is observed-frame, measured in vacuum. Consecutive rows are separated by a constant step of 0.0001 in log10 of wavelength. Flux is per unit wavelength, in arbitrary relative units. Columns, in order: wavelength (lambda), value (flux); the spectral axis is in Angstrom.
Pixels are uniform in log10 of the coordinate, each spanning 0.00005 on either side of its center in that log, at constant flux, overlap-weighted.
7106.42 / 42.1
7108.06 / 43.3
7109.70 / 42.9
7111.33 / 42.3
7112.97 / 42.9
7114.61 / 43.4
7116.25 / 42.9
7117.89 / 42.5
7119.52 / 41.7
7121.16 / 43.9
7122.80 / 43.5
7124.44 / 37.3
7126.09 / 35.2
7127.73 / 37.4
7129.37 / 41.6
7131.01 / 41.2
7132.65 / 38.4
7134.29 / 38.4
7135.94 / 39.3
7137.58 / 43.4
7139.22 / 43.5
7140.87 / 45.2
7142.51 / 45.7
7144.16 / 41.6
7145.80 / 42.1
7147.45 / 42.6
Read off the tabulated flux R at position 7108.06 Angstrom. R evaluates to 43.3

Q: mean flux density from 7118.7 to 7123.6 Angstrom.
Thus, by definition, 43.1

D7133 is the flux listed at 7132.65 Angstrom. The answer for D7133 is 38.4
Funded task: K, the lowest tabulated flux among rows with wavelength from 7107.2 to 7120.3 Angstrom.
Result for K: 41.7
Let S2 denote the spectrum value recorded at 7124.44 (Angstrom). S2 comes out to 37.3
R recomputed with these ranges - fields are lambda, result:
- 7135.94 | 39.3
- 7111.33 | 42.3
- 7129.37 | 41.6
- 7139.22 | 43.5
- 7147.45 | 42.6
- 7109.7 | 42.9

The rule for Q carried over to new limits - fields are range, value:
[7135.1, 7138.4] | 41.3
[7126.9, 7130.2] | 39.5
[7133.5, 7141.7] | 42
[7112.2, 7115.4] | 43.1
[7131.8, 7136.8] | 38.8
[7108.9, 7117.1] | 42.9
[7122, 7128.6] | 38.3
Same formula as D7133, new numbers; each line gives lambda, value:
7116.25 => 42.9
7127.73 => 37.4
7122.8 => 43.5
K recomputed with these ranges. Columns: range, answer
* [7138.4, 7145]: 41.6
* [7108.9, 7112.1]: 42.3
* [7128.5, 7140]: 38.4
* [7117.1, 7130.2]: 35.2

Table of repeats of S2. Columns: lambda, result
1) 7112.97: 42.9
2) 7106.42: 42.1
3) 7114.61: 43.4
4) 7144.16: 41.6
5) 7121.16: 43.9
